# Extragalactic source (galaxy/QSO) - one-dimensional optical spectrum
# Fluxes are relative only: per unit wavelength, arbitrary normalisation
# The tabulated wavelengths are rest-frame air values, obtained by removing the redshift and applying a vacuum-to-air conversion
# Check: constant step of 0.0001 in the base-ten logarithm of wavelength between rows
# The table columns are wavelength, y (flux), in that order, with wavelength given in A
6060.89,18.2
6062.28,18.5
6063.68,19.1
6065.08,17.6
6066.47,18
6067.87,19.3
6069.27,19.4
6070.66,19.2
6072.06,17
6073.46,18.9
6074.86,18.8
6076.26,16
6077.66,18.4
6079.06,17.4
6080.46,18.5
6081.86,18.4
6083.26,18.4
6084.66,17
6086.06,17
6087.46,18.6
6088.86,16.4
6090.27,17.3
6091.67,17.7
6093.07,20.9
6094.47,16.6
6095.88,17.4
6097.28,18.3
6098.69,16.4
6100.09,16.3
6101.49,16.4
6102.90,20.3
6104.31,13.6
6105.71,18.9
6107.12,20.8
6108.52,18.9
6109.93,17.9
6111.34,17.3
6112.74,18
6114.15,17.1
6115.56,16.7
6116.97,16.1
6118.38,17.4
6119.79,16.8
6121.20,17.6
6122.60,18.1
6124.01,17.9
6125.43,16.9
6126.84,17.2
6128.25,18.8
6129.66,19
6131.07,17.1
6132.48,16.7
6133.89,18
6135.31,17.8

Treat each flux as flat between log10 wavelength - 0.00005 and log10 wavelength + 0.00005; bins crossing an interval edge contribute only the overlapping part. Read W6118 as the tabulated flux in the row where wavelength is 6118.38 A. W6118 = 17.4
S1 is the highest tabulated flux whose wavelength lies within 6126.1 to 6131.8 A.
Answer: 19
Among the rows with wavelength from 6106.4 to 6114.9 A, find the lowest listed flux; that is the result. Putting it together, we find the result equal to 17.1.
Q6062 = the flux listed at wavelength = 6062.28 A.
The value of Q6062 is 18.5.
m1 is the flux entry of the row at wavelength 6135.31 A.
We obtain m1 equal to 17.8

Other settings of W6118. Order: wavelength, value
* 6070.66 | 19.2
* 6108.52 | 18.9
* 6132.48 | 16.7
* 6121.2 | 17.6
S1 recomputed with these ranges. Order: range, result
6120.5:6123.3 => 18.1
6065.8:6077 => 19.4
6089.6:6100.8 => 20.9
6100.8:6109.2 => 20.8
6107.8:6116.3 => 18.9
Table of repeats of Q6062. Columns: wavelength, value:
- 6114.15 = 17.1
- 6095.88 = 17.4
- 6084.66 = 17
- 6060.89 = 18.2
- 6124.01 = 17.9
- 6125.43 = 16.9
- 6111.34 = 17.3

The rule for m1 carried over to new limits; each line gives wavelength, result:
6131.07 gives 17.1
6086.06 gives 17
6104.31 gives 13.6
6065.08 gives 17.6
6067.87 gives 19.3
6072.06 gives 17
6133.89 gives 18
